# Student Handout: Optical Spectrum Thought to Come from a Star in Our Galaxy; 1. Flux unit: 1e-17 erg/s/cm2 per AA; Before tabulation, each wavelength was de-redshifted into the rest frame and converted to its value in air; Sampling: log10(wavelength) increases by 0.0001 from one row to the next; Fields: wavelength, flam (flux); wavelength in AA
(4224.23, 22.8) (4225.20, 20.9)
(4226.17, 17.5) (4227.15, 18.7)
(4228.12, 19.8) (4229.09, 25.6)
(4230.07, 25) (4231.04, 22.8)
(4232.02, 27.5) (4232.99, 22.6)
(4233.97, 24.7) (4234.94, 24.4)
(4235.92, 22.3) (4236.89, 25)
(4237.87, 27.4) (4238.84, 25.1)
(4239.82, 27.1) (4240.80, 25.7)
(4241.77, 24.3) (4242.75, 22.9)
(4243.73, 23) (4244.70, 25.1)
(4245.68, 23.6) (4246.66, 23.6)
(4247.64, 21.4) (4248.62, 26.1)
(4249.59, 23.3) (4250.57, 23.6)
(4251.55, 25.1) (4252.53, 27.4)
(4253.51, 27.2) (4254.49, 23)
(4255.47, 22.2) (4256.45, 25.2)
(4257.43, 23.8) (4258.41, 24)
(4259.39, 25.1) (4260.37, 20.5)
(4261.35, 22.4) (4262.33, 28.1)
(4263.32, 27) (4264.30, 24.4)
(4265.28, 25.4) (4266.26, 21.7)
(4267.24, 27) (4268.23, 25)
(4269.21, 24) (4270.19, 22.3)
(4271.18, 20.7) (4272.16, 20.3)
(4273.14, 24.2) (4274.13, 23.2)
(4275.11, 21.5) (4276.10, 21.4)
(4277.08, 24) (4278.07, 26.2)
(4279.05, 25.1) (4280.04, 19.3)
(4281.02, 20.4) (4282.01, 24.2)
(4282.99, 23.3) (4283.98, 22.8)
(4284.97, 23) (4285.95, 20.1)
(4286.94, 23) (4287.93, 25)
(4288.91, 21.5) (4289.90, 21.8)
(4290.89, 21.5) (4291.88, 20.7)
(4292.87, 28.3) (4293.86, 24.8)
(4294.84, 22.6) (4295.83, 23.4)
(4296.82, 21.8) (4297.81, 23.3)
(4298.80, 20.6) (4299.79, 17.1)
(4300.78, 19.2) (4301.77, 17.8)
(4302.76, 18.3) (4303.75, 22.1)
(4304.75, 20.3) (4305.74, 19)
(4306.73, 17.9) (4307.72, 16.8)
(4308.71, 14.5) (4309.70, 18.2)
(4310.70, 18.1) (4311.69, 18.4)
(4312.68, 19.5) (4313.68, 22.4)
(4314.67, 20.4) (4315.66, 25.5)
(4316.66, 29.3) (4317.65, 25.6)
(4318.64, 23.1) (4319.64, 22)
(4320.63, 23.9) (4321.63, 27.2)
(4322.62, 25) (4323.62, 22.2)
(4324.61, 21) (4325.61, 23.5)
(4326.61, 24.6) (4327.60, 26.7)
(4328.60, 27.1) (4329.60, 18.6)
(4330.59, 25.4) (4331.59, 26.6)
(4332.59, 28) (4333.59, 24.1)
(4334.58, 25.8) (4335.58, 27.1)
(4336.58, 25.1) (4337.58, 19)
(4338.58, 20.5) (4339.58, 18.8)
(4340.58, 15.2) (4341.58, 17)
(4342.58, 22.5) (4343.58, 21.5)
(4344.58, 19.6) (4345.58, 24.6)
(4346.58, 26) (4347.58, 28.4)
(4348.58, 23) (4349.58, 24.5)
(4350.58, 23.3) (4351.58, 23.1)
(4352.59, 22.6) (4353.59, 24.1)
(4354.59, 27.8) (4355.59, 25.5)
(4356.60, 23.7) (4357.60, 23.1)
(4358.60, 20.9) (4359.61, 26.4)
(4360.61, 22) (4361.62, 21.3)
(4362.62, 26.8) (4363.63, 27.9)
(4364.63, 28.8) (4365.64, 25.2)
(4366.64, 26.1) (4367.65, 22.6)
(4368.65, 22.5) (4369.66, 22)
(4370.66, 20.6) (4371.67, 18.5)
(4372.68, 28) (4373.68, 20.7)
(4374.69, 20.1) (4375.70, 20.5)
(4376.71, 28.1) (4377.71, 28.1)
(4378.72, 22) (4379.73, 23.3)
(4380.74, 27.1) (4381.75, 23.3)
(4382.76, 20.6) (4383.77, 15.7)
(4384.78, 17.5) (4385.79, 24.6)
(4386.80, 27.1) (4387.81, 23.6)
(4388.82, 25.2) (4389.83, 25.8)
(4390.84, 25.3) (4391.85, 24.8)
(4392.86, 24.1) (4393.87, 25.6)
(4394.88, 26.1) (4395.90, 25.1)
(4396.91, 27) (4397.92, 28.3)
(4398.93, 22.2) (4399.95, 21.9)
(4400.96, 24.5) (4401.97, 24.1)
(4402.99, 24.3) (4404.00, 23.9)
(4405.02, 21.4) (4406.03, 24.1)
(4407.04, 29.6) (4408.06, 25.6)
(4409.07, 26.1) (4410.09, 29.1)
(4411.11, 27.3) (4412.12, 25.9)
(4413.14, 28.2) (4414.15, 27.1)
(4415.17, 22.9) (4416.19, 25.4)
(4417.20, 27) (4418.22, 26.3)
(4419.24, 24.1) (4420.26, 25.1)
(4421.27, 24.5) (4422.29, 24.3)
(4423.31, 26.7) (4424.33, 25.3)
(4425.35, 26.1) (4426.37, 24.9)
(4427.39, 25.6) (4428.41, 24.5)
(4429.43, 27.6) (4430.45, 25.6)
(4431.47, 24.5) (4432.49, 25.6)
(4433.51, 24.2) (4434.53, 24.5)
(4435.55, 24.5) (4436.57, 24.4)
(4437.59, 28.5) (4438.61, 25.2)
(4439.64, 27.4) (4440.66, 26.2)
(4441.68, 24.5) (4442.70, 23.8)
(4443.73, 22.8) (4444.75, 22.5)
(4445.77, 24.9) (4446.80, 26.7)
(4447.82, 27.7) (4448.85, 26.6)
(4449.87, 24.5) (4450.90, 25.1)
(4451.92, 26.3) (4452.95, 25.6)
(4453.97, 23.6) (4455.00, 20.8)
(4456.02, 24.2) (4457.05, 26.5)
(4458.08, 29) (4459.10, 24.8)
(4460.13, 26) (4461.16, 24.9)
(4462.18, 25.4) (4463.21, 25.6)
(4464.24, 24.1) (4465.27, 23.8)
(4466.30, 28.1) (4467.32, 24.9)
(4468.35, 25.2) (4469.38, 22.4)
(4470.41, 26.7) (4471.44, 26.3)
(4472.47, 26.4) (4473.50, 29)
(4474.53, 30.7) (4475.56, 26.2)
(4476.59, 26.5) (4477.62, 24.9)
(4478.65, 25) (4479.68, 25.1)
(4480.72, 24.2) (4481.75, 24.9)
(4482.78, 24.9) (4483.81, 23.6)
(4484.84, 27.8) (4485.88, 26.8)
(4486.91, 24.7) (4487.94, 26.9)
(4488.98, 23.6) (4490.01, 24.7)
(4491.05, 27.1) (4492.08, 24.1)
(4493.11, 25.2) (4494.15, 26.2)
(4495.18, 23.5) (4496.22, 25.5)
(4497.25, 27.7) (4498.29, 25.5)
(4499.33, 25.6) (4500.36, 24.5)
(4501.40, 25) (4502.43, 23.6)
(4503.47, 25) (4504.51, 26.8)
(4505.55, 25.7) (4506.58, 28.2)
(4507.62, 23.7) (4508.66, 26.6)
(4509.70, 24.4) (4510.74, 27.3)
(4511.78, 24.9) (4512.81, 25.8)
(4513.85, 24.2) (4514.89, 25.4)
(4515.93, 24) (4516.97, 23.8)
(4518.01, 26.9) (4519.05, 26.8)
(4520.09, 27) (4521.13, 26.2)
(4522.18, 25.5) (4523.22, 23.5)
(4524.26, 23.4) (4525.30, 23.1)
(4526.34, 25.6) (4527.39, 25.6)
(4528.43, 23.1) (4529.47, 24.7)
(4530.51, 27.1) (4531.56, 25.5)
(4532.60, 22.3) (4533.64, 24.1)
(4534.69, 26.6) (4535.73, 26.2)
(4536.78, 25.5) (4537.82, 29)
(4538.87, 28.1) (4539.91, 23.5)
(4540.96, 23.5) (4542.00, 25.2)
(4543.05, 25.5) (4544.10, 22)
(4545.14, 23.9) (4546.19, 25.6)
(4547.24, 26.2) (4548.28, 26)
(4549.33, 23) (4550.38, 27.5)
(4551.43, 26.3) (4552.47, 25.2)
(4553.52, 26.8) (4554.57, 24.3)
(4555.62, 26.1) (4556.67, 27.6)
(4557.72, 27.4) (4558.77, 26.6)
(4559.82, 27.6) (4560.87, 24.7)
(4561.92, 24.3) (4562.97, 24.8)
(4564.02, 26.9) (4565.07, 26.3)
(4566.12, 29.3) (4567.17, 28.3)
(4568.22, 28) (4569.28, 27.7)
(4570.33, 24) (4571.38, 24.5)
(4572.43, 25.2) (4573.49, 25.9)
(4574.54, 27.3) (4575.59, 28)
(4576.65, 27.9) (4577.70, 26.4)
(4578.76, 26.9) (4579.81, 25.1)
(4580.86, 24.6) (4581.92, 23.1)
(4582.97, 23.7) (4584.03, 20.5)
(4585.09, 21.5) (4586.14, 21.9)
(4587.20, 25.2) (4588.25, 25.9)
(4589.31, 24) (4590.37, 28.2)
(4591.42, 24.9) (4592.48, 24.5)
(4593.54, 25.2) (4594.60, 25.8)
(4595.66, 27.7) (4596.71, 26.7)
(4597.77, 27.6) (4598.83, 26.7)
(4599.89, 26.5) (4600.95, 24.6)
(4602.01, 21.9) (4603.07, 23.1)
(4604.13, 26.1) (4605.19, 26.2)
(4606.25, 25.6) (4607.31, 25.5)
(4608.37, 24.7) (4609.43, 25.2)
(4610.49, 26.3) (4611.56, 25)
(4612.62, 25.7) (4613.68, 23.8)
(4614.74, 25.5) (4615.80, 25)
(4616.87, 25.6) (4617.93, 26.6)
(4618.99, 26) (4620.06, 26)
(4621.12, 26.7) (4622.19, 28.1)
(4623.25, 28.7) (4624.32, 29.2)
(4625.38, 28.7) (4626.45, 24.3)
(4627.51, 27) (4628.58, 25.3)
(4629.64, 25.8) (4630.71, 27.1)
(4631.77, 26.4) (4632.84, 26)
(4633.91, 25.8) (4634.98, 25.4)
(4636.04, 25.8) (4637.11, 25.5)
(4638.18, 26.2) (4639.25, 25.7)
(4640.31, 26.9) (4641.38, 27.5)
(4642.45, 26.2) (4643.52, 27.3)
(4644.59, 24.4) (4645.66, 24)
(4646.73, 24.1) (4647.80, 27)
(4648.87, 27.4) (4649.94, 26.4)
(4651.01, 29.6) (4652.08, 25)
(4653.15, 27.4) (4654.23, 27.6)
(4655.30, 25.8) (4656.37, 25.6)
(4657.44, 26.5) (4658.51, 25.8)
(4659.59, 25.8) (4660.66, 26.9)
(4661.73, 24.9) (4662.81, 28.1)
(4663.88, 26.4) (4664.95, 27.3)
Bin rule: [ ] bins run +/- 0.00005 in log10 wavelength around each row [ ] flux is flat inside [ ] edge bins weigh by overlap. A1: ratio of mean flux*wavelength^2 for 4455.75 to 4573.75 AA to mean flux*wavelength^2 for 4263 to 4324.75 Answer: 1.3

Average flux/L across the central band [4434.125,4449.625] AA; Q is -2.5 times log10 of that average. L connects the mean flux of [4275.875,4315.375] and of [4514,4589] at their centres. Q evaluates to -0.08 mag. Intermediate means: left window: 21.2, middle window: 25.3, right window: 25.4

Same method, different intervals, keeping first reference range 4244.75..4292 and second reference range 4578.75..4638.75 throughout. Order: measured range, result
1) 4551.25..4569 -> -0.05 mag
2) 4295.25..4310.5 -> 0.22 mag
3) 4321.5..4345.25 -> 0.04 mag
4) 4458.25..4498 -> -0.04 mag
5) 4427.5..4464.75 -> -0.03 mag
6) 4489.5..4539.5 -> -0.02 mag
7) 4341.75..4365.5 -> -0.01 mag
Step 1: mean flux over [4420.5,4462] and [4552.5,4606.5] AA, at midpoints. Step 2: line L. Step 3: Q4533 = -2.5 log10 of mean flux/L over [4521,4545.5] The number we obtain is 0.03 mag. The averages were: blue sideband 25.3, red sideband 25.7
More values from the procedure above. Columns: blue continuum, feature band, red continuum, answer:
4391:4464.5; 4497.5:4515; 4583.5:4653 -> 0.002 mag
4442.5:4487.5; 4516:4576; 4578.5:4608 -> -0.023 mag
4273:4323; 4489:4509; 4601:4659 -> -0.045 mag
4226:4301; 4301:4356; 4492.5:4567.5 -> 0.069 mag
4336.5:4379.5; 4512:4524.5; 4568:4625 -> -0.019 mag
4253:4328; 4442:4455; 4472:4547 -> -0.009 mag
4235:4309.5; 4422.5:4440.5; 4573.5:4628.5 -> -0.059 mag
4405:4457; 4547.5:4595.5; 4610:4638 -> 0.013 mag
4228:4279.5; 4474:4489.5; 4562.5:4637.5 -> -0.021 mag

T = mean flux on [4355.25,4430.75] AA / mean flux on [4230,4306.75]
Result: 1.06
